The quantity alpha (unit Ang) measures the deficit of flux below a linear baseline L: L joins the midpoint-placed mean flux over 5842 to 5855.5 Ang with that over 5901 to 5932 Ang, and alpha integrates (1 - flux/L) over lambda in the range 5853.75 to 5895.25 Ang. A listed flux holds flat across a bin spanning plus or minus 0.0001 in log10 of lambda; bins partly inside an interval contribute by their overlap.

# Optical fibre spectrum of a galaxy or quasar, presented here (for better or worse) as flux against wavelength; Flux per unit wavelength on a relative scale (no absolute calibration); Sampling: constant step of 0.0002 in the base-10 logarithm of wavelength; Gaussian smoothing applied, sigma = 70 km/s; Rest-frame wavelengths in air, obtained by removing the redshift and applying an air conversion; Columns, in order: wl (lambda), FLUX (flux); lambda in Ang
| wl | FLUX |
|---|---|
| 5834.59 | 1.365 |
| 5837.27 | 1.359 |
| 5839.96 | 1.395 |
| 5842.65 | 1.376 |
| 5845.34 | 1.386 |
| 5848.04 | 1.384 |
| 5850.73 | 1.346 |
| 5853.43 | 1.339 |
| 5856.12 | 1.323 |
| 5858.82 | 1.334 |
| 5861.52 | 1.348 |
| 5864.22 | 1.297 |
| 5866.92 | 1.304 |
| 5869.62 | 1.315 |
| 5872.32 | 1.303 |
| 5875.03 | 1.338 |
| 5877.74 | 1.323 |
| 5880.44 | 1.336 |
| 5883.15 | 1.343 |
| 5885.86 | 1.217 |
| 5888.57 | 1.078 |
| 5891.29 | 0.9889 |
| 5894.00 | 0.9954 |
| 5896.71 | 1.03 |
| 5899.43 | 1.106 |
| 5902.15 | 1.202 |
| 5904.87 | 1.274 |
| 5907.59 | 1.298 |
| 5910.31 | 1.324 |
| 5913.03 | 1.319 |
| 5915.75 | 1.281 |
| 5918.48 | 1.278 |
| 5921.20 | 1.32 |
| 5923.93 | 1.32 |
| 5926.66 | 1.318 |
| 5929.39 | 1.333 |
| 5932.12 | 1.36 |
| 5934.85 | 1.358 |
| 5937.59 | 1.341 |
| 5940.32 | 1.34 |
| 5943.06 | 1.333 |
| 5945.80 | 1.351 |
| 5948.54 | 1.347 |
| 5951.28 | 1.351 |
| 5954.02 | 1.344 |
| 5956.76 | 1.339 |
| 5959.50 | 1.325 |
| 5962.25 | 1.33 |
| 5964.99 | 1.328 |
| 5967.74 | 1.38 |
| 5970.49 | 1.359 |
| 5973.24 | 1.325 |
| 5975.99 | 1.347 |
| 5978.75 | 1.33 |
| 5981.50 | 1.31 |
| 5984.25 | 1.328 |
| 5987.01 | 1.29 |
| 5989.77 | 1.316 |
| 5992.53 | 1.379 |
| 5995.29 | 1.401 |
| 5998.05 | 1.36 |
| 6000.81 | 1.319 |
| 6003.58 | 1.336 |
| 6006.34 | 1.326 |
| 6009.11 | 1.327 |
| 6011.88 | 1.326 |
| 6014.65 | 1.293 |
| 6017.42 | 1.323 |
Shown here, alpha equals 2.5 Ang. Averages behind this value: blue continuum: 1.36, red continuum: 1.3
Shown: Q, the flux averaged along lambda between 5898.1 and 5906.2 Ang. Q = 1.19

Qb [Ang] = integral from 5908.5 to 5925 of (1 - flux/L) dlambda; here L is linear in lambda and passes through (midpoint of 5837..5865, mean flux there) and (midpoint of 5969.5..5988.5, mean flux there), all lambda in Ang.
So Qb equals 0.4 Ang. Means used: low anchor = 1.35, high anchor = 1.33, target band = 1.31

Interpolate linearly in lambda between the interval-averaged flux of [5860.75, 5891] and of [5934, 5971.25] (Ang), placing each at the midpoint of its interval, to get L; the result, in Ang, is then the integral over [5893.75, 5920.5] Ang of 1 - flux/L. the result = 1.7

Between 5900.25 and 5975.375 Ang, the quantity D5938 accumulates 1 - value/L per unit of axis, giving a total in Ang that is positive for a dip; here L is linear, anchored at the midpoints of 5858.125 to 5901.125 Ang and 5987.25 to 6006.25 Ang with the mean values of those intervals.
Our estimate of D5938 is -2.20 Ang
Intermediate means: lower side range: 1.23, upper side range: 1.35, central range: 1.32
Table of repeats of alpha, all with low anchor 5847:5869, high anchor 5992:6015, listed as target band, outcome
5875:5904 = 3.54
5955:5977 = -0.04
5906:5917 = 0.26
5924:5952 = -0.09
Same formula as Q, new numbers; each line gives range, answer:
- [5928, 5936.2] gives 1.35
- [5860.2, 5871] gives 1.32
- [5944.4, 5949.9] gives 1.35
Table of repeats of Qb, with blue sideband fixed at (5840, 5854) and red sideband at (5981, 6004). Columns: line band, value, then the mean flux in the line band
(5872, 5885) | 0.3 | 1.33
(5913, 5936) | 0.6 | 1.32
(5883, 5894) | 2.0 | 1.12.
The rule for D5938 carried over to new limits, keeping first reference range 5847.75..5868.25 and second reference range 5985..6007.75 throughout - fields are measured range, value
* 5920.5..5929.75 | 0.1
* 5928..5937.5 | -0.1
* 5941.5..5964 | 0.0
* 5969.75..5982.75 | 0.1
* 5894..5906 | 1.8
